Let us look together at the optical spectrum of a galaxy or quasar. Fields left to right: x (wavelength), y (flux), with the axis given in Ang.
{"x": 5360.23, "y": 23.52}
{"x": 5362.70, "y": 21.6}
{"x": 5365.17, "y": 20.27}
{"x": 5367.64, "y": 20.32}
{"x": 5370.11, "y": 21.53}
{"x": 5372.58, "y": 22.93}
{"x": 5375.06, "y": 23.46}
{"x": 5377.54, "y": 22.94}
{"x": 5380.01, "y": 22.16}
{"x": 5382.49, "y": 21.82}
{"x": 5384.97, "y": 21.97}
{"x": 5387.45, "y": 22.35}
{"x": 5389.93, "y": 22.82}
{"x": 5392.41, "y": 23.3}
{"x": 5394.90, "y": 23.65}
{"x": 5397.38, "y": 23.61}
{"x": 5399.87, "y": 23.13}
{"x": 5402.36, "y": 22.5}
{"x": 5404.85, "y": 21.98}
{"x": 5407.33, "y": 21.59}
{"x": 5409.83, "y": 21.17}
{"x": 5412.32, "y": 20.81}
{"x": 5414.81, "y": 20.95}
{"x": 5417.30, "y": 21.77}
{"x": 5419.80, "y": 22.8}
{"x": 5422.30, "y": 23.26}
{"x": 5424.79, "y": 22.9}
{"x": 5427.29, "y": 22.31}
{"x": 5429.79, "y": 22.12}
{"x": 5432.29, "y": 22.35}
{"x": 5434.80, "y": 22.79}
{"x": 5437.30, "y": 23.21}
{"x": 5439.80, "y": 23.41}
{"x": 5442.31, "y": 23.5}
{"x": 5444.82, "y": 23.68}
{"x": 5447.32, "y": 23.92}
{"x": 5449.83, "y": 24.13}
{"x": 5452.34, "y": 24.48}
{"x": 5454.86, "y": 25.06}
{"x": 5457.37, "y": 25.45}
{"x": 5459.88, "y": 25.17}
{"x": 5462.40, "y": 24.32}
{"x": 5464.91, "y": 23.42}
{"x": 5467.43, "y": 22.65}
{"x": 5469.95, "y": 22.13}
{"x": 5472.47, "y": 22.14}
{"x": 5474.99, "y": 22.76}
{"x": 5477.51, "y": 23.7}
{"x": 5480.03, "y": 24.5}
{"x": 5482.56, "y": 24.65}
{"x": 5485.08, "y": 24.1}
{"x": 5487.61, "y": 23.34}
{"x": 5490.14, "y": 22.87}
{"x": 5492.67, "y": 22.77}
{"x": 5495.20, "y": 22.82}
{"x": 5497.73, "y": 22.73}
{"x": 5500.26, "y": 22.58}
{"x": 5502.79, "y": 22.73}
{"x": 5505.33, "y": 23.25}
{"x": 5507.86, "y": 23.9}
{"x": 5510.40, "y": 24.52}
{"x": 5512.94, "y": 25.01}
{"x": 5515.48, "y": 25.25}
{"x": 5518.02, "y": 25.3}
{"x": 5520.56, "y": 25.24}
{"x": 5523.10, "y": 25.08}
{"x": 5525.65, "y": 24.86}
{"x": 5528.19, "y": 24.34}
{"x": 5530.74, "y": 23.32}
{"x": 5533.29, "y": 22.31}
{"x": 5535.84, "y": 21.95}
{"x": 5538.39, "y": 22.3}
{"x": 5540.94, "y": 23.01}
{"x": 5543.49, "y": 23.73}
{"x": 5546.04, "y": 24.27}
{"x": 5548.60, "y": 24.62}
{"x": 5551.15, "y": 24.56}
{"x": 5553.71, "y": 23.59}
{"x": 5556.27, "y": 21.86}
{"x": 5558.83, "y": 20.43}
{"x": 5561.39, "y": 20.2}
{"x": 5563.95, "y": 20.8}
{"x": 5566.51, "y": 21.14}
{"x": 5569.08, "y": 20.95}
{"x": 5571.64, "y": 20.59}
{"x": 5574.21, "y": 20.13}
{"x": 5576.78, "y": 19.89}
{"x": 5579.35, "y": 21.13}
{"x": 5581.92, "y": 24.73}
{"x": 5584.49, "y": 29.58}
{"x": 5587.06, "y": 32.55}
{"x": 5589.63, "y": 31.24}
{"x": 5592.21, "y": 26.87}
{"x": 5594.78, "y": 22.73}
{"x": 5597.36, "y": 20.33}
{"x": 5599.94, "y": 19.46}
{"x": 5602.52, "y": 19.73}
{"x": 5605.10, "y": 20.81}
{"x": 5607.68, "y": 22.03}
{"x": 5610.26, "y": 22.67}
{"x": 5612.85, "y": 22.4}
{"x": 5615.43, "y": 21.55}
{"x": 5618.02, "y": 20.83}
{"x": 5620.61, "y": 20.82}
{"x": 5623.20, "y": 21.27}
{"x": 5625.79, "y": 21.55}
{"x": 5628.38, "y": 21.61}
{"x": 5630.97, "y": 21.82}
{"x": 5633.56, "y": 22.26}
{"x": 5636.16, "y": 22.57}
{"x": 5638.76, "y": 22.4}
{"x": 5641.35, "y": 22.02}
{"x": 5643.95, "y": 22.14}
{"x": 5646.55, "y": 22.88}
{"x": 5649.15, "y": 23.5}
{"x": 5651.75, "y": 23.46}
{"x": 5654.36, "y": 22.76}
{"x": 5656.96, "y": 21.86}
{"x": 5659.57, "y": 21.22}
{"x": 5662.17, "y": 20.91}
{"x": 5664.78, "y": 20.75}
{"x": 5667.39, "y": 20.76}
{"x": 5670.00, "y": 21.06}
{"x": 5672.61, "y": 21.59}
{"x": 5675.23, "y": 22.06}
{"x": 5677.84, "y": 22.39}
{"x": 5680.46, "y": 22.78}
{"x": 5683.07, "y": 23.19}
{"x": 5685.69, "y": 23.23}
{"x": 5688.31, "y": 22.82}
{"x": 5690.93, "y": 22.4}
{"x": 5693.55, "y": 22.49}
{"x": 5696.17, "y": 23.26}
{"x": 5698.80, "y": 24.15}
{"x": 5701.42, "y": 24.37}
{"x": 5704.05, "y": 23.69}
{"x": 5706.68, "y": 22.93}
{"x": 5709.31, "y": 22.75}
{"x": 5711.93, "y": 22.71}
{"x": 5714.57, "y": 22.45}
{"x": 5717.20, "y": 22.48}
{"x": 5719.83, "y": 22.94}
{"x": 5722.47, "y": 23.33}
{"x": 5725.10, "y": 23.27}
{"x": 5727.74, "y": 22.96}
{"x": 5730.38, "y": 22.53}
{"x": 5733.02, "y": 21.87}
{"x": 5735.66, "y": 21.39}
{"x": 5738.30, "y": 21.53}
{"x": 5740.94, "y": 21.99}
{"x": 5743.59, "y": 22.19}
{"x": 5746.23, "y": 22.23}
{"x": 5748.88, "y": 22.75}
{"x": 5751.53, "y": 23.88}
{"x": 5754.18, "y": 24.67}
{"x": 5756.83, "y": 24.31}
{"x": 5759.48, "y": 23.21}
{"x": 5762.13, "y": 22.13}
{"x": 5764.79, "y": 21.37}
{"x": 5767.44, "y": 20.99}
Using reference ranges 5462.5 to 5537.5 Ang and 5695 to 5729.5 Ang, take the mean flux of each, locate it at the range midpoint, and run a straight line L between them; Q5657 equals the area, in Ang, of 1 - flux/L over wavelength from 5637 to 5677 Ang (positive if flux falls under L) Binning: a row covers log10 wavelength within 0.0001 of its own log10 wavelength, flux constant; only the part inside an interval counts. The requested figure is 2.2 Ang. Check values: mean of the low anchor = 23.6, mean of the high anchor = 23.2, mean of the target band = 22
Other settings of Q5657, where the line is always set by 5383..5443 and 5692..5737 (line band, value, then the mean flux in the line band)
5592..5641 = 2.4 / 21.7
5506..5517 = -1.0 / 24.6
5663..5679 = 1.0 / 21.4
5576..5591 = -2.7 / 26.7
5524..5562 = -0.7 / 23.1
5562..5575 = 1.1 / 20.7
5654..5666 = 0.8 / 21.4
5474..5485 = -0.7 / 24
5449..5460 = -1.1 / 24.9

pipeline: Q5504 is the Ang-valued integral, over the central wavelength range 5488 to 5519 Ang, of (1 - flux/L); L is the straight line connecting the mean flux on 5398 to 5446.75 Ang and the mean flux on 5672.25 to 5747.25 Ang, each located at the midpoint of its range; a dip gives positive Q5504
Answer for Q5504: -1.5 Ang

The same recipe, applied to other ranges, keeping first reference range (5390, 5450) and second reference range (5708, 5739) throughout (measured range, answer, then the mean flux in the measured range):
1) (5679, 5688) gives -0.19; 23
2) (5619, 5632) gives 0.69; 21.4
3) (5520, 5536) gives -0.93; 23.9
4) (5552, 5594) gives -1.63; 23.5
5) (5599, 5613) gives 0.91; 21.1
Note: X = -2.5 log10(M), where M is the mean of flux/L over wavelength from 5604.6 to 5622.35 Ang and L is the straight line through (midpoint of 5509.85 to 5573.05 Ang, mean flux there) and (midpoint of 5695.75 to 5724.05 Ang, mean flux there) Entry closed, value 0.08 mag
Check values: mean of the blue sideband 23.1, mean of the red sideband 23.2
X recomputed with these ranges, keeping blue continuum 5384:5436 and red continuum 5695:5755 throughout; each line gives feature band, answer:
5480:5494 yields -0.05 mag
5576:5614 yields -0.05 mag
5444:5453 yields -0.08 mag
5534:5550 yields -0.03 mag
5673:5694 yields 0.01 mag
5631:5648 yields 0.02 mag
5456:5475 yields -0.05 mag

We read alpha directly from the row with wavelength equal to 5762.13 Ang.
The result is 22.13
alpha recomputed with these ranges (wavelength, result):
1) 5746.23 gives 22.23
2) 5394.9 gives 23.65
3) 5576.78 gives 19.89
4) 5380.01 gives 22.16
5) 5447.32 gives 23.92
